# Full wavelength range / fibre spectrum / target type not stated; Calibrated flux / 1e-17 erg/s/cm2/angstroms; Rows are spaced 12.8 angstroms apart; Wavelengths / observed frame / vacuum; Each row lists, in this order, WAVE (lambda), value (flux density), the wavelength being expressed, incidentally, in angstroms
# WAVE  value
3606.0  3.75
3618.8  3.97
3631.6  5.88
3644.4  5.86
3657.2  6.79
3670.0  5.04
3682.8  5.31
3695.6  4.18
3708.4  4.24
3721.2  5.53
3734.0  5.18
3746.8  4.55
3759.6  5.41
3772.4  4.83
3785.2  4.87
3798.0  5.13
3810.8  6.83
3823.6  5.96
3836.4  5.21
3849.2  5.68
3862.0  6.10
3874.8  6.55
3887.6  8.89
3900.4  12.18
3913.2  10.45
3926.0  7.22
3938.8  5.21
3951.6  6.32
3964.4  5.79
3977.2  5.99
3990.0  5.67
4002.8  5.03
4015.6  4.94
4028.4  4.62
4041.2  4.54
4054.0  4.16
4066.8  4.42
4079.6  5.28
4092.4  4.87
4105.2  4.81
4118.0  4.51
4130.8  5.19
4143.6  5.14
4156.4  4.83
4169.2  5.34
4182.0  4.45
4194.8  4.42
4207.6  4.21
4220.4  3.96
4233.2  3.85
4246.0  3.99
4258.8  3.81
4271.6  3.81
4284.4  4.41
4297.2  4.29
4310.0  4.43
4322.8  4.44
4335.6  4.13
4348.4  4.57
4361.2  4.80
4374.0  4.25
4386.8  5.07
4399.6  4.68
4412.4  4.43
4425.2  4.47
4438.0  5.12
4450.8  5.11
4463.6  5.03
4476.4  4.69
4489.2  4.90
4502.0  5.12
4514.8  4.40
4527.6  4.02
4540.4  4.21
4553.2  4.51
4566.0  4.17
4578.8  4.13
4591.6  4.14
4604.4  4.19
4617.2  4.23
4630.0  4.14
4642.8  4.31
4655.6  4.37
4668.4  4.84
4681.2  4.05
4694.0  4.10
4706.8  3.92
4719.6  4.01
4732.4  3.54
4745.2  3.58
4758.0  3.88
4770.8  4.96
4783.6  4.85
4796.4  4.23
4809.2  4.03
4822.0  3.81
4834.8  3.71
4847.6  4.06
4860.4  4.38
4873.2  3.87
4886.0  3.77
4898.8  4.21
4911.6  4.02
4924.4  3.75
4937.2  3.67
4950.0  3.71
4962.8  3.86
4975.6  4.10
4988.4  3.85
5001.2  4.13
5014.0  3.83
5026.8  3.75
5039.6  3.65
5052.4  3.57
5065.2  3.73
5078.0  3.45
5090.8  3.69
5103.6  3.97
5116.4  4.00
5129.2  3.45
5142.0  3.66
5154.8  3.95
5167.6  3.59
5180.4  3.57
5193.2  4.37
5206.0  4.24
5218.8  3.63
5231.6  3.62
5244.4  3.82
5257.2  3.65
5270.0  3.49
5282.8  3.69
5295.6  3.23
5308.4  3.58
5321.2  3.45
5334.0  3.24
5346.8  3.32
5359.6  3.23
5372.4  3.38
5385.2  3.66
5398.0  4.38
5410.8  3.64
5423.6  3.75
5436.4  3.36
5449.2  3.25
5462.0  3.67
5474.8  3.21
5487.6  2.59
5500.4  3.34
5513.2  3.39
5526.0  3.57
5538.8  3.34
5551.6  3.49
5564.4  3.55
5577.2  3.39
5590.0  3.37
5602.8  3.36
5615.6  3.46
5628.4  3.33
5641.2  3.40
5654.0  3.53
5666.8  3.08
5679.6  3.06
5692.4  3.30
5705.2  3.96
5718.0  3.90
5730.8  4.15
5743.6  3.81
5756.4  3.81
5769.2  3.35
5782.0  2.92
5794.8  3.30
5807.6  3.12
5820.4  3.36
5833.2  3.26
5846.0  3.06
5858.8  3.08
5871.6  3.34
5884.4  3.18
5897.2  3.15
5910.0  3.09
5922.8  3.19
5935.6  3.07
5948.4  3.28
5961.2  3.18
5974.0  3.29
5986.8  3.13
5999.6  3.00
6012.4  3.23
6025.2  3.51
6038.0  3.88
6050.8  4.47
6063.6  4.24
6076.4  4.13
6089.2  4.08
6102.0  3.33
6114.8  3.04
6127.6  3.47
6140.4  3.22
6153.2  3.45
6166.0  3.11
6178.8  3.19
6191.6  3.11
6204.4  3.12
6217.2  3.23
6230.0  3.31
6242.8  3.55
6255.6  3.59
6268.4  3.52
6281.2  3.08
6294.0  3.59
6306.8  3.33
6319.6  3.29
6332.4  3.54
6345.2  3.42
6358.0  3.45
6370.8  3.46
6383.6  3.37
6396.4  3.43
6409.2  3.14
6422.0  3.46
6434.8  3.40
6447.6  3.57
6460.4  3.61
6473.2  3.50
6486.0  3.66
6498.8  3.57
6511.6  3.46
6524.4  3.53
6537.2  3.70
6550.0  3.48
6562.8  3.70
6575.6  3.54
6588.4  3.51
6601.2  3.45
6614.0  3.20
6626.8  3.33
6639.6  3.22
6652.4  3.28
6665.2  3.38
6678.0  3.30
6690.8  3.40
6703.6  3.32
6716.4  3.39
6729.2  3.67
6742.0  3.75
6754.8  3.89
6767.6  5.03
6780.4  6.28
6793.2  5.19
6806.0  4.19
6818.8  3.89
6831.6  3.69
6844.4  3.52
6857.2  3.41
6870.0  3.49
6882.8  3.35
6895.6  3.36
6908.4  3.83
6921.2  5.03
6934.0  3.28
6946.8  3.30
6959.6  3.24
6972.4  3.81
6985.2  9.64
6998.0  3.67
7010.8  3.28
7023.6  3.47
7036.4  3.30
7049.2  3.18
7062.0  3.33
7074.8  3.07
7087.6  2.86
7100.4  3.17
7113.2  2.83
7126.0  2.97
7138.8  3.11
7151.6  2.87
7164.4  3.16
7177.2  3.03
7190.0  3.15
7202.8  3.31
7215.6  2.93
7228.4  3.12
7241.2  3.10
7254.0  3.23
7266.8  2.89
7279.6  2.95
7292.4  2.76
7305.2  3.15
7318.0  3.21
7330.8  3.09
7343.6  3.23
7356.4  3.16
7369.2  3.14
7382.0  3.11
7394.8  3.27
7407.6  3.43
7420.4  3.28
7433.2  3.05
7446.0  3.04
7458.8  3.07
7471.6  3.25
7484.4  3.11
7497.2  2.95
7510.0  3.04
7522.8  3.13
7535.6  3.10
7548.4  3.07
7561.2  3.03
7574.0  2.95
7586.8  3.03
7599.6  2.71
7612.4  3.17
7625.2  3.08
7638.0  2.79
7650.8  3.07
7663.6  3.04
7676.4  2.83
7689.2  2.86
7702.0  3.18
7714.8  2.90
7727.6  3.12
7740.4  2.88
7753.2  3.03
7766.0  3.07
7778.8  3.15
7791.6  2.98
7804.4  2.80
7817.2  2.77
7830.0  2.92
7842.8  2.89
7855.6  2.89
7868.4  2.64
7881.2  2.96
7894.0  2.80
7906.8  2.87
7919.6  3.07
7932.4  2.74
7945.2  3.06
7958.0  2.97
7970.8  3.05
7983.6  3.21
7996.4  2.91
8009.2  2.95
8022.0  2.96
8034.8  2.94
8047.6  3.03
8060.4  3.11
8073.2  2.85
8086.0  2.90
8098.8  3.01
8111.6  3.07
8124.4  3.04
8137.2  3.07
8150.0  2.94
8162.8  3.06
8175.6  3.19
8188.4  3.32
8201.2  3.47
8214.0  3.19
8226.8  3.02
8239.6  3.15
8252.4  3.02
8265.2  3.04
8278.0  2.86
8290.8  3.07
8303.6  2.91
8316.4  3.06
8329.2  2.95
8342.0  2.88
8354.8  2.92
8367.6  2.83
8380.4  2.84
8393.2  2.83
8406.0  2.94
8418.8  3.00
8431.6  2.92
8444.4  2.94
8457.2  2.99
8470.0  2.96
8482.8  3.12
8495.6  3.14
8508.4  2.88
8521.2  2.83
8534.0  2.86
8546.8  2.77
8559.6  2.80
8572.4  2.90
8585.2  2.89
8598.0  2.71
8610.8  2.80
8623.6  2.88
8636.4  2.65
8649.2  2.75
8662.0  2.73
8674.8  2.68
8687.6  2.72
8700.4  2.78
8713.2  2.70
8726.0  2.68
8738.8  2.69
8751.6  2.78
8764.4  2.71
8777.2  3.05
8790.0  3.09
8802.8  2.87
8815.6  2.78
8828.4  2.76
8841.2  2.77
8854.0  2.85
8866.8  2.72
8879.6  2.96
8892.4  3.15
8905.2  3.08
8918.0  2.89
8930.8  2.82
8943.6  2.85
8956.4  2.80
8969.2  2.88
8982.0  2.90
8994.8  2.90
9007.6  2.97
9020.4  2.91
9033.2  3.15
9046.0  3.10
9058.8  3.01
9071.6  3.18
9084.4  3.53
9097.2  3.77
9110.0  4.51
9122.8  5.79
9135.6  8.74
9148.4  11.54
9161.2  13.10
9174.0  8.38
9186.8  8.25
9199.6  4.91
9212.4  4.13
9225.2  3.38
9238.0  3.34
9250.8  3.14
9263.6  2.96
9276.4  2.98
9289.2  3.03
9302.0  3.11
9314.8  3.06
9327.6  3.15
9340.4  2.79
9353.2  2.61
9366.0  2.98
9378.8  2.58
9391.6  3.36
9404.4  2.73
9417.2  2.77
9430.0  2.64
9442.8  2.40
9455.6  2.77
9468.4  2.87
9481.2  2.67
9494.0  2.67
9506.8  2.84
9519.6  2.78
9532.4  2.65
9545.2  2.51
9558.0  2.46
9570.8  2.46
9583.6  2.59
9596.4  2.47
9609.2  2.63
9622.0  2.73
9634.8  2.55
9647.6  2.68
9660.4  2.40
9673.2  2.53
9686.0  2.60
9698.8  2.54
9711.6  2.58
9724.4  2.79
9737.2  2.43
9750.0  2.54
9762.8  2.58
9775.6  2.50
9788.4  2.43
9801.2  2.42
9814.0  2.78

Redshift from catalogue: 0.395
